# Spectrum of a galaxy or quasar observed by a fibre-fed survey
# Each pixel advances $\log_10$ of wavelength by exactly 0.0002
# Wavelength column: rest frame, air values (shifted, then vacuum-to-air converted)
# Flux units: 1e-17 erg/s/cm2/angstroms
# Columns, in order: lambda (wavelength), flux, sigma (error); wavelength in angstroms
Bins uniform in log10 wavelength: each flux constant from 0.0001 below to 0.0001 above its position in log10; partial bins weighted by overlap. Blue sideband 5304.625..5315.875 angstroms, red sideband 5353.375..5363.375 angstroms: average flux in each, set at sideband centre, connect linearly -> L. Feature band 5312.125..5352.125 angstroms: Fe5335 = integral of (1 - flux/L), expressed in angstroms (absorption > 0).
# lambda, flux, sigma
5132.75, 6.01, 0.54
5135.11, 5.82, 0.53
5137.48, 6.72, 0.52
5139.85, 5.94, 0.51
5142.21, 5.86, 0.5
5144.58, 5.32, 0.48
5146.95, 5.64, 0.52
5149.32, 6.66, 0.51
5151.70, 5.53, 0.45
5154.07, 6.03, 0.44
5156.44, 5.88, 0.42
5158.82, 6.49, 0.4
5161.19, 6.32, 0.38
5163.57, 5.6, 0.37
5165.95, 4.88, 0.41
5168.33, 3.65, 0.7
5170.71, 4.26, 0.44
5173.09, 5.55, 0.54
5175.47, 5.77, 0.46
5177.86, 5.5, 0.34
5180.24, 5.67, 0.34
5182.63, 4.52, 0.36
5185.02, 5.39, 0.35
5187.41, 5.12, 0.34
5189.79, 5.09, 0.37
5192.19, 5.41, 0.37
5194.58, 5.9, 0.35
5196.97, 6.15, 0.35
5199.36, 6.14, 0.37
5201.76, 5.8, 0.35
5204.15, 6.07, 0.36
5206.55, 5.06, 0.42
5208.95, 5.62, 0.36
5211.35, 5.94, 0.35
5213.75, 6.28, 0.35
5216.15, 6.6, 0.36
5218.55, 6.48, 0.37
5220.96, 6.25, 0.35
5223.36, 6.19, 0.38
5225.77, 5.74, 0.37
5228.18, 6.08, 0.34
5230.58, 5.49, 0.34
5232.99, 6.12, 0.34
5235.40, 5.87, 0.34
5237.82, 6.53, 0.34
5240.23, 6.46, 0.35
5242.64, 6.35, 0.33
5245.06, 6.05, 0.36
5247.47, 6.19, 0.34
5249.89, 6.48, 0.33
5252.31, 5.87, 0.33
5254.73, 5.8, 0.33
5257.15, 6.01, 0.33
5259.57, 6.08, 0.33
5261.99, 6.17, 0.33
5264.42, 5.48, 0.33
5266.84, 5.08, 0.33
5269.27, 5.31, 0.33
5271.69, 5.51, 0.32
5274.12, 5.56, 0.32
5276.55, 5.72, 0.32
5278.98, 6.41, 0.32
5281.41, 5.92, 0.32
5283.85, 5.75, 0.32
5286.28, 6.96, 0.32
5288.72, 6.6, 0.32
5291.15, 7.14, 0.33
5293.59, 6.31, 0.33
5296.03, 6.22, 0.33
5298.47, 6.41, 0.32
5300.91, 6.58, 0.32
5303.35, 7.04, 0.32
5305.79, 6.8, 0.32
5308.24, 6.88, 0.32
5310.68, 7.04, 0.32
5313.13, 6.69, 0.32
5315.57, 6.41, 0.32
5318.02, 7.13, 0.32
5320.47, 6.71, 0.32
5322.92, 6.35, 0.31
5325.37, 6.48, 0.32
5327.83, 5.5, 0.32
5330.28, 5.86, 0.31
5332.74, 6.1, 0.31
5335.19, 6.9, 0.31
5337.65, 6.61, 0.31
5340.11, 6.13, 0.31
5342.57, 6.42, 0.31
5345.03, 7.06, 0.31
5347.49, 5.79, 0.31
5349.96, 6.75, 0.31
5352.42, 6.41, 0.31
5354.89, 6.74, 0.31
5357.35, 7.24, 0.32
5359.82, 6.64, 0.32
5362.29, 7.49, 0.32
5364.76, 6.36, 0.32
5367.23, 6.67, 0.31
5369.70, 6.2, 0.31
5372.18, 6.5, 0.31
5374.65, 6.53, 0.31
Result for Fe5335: 2.67 angstroms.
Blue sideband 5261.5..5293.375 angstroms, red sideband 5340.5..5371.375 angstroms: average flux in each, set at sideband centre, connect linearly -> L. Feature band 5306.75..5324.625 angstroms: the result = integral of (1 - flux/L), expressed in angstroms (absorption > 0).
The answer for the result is -1.3 angstroms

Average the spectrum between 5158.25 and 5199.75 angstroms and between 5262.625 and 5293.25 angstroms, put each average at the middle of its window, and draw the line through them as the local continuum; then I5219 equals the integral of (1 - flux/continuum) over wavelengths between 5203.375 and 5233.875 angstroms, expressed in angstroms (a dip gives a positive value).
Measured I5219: -2.03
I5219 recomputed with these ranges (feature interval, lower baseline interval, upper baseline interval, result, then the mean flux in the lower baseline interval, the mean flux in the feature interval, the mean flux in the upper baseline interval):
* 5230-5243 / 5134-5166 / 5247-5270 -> -0.6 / 5.94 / 6.15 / 5.85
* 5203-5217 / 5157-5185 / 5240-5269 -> -0.7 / 5.31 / 5.91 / 5.96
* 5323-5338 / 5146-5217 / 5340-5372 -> 0.6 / 5.61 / 6.23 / 6.62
